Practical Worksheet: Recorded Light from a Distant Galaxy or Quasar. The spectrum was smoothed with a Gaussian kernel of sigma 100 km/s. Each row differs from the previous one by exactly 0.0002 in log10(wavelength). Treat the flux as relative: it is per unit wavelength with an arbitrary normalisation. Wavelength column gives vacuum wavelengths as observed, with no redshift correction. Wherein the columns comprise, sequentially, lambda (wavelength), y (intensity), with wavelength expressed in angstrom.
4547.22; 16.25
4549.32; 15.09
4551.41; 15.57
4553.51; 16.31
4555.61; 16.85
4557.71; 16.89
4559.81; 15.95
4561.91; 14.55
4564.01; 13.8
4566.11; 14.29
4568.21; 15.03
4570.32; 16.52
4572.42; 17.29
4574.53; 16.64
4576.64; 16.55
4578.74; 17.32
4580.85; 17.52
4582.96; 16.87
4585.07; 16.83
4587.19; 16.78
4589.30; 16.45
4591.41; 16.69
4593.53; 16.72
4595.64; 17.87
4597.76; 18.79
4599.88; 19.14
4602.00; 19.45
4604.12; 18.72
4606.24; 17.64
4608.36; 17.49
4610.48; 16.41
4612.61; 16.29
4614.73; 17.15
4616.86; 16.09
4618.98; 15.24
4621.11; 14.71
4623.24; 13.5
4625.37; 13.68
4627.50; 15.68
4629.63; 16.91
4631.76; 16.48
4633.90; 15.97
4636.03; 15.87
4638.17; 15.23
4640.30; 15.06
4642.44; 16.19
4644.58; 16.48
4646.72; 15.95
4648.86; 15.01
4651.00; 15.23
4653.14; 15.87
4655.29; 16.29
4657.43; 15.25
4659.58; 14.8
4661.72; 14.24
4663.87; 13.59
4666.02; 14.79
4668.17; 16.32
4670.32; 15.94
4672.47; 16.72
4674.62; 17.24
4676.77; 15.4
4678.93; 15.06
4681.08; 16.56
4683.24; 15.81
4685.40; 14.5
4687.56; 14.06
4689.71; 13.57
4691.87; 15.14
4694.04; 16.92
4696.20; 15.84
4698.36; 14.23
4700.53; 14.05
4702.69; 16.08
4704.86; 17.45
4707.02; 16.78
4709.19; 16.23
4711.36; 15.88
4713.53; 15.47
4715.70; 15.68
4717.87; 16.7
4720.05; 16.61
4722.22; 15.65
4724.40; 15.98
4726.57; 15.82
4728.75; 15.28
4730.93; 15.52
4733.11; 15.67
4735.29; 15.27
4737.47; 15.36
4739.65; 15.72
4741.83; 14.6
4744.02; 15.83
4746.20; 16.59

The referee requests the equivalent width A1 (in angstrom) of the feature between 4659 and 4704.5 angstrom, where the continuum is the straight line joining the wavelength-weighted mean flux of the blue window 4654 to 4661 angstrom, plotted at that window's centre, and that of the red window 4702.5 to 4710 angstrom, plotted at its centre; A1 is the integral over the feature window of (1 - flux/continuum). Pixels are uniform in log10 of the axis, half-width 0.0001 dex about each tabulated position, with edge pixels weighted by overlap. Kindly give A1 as 2.1 angstrom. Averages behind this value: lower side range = 15.4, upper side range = 16.7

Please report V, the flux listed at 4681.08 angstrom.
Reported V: 16.56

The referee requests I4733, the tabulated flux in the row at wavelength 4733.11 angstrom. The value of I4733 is 15.67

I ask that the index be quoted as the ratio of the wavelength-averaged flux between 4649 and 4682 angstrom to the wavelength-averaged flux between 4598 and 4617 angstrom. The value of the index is 0.88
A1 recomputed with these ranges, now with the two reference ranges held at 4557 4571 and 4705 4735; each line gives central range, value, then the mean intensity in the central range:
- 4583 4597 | -1.4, 16.9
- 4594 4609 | -2.9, 18.4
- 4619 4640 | 0.3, 15.3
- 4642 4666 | 0.5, 15.3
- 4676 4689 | 0.5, 15.2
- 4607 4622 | -0.8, 16.2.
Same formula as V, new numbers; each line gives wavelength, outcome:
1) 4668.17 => 16.32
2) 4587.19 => 16.78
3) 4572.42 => 17.29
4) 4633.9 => 15.97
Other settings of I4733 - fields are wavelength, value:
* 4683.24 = 15.81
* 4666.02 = 14.79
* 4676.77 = 15.4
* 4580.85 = 17.52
